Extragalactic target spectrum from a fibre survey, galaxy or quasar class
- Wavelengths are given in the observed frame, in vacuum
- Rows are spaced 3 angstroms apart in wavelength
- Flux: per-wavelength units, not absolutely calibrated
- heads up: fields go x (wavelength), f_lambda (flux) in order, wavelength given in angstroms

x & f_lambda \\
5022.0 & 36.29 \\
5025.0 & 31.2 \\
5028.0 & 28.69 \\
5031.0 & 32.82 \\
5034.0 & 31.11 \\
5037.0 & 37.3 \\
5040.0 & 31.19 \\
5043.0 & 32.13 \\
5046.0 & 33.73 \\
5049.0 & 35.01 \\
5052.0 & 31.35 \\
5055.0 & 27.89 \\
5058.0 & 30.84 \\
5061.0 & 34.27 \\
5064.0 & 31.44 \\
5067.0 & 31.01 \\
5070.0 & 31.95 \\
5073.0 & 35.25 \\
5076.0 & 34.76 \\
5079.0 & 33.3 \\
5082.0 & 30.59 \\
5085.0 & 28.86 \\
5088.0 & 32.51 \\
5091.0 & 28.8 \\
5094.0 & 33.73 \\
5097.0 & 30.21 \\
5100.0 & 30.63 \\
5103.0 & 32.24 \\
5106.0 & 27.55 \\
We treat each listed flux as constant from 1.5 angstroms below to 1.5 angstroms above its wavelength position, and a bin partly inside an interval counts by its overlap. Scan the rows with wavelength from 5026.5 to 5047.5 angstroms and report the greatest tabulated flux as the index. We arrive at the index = 37.3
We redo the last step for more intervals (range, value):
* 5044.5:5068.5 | 35.01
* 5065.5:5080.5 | 35.25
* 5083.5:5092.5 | 32.51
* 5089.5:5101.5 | 33.73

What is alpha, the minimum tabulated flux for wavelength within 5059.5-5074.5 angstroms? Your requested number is 31.01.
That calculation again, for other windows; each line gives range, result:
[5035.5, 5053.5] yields 31.19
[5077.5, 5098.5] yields 28.8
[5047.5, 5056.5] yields 27.89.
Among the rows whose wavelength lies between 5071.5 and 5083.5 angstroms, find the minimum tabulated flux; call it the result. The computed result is 30.59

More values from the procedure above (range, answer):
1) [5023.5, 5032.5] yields 28.69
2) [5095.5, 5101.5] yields 30.21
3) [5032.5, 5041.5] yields 31.11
